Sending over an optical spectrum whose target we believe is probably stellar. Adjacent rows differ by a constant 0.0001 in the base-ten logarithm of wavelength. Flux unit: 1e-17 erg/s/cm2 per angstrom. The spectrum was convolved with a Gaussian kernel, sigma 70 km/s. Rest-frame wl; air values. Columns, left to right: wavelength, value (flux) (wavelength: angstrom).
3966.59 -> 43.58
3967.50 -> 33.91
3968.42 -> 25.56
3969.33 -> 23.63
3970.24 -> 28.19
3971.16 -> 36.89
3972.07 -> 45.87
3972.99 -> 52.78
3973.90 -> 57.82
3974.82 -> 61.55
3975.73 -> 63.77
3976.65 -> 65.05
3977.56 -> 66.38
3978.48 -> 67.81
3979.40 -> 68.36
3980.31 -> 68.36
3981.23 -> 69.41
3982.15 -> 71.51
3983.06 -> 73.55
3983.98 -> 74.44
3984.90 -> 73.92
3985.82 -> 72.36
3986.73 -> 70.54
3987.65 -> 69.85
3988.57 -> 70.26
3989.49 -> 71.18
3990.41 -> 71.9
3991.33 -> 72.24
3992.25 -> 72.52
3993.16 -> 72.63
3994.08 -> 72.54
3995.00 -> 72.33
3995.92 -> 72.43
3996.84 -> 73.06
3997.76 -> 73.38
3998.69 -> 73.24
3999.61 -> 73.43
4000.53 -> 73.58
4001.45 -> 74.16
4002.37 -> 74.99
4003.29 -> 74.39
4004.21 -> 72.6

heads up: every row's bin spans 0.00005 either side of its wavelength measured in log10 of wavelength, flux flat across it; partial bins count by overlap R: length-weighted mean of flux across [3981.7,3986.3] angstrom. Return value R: 73.3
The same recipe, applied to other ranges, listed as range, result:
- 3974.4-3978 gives 64.3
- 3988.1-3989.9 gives 70.6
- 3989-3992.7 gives 71.9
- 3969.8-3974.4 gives 44.5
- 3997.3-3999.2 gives 73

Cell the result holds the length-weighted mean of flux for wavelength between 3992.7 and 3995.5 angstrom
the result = 72.7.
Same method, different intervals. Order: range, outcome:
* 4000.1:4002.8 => 74.3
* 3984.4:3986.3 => 73.2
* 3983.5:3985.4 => 73.8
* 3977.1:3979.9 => 67.6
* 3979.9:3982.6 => 69.6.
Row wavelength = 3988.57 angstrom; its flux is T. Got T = 70.26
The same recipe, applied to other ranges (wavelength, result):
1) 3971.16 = 36.89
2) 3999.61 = 73.43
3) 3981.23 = 69.41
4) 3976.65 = 65.05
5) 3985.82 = 72.36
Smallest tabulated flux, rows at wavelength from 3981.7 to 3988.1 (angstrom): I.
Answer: 69.85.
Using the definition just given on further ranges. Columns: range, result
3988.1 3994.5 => 70.26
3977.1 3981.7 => 66.38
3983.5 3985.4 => 73.92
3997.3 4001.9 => 73.24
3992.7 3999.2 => 72.33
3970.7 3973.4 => 36.89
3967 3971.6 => 23.63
